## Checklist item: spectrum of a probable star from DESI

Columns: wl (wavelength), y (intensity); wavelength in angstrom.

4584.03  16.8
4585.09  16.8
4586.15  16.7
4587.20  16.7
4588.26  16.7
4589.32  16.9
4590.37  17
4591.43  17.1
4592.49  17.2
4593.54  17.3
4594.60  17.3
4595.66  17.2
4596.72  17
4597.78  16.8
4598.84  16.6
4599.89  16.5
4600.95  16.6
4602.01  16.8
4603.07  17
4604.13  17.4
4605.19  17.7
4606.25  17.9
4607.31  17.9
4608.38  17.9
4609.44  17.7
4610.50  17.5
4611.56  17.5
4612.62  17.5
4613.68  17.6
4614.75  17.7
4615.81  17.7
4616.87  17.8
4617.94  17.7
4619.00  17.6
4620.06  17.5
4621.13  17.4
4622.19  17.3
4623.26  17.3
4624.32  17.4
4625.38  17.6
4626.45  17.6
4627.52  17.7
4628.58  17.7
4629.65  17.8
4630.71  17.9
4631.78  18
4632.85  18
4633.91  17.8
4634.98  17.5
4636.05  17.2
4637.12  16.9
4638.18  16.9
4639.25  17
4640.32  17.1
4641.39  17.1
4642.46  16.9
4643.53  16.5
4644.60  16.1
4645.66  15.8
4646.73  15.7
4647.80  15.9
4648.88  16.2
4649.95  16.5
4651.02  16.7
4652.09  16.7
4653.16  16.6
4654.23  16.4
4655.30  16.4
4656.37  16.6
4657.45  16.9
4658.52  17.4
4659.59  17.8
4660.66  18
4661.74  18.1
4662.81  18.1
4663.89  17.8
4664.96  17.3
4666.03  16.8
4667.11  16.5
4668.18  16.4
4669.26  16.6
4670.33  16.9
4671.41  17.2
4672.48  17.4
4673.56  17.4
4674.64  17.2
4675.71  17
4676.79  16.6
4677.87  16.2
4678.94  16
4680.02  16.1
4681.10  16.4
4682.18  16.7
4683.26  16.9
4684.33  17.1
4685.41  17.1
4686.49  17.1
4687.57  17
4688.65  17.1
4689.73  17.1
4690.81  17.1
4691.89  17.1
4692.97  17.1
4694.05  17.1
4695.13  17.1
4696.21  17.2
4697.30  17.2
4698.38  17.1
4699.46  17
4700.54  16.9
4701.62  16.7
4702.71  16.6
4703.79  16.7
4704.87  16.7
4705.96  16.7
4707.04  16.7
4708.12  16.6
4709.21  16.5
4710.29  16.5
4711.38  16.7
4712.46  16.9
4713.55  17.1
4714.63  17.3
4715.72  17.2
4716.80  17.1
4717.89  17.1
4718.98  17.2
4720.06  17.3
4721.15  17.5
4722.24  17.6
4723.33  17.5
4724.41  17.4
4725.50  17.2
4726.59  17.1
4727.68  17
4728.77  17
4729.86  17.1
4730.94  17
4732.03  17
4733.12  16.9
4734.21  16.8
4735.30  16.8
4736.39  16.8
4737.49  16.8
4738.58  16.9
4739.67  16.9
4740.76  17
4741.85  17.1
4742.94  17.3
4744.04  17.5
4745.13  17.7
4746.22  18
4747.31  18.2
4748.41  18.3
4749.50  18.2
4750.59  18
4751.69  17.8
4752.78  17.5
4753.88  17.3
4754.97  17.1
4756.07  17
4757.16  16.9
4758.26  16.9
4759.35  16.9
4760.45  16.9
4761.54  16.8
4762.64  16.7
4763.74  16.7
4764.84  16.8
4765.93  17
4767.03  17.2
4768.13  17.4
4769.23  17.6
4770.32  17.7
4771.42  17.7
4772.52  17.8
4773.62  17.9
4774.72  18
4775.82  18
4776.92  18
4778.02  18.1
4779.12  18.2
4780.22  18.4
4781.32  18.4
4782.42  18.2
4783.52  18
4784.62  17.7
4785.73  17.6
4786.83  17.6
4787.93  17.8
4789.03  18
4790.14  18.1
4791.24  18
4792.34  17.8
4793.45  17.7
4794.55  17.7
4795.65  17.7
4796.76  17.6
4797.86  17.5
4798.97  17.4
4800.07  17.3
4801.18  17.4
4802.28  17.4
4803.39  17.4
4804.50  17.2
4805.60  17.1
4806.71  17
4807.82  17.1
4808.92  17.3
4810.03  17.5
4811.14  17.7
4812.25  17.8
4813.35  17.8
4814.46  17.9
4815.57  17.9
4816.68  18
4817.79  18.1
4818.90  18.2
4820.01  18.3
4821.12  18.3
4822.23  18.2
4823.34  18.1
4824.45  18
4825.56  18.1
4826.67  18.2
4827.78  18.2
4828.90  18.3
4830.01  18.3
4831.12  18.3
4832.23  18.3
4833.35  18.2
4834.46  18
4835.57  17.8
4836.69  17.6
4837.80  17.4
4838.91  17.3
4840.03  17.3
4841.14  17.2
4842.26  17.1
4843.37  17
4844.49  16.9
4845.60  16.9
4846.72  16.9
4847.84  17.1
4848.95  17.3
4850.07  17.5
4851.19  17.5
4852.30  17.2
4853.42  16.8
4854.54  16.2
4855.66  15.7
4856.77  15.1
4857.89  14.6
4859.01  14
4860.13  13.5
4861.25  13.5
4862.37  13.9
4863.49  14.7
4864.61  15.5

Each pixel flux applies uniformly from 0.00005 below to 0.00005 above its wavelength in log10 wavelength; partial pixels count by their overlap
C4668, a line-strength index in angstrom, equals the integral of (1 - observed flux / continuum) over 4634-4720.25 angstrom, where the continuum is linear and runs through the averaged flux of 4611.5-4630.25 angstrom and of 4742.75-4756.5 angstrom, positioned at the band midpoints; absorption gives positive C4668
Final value 3.6 angstrom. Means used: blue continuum 17.6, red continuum 17.7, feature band 16.9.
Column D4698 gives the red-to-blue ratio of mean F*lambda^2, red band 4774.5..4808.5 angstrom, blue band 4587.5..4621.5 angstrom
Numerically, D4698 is 1.11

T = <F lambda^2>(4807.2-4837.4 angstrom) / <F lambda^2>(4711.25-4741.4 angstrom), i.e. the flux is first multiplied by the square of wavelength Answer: 1.1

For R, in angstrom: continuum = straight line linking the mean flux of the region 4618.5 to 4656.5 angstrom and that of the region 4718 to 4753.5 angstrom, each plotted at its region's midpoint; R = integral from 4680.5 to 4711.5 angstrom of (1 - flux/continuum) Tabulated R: 0.6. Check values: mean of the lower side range 17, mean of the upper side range 17.3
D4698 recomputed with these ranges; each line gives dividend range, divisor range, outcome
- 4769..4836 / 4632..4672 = 1.12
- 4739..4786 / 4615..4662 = 1.08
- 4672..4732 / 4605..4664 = 1.01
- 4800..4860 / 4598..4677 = 1.10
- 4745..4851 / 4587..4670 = 1.10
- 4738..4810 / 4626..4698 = 1.08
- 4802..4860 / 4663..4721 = 1.09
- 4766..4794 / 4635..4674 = 1.12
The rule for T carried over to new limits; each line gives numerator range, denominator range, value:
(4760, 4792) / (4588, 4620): 1.10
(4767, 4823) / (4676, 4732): 1.09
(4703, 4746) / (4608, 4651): 1.03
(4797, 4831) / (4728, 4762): 1.06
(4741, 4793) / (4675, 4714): 1.08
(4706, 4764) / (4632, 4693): 1.05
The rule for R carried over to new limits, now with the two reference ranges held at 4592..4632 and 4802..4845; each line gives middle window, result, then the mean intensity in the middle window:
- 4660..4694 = 1.0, 17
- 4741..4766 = 0.4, 17.3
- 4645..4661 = 0.8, 16.6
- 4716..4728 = 0.2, 17.3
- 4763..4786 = -0.1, 17.7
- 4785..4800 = 0.0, 17.7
